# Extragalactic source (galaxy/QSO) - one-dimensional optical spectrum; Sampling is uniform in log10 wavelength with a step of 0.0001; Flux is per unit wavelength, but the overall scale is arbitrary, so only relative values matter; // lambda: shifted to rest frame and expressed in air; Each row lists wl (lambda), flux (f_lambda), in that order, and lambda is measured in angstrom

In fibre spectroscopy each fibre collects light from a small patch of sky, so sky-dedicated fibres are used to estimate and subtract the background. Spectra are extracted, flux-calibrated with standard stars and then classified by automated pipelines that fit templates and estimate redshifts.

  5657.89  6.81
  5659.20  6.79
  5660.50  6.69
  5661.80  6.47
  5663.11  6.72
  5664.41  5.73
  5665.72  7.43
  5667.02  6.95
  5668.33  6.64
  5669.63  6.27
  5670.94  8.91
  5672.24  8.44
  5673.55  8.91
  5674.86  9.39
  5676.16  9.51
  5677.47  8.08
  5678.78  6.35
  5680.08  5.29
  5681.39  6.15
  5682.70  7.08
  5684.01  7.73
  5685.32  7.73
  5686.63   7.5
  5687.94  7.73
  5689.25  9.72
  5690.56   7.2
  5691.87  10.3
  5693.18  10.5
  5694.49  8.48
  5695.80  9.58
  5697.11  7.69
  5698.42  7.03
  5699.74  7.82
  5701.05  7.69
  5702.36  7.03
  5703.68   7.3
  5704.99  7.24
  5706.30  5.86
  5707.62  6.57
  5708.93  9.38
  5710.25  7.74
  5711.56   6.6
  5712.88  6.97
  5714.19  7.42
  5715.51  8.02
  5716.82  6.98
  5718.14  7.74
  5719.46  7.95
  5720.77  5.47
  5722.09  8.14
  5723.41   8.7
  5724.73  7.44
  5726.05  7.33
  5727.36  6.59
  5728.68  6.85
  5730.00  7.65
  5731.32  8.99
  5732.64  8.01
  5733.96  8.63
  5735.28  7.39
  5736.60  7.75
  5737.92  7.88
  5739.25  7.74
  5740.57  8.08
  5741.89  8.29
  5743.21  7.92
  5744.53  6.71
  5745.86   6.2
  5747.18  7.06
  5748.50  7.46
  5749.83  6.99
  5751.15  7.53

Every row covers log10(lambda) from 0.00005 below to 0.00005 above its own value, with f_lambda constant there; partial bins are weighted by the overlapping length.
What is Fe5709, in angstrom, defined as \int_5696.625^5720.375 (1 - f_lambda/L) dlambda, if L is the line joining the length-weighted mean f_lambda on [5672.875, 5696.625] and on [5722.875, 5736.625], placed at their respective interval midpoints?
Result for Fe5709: 1.7 angstrom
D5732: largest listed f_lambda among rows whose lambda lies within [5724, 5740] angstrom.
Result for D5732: 8.99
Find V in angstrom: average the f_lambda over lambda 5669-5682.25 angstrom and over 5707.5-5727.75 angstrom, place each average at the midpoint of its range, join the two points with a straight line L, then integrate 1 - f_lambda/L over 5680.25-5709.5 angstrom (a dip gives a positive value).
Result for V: -0.85 angstrom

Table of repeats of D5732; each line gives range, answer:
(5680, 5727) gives 10.5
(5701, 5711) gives 9.38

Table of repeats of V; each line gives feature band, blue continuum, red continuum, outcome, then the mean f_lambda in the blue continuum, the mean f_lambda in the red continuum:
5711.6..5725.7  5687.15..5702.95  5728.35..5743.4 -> 1.2 angstrom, 8.4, 7.95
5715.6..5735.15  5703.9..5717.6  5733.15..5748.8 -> -0.5 angstrom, 7.29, 7.6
